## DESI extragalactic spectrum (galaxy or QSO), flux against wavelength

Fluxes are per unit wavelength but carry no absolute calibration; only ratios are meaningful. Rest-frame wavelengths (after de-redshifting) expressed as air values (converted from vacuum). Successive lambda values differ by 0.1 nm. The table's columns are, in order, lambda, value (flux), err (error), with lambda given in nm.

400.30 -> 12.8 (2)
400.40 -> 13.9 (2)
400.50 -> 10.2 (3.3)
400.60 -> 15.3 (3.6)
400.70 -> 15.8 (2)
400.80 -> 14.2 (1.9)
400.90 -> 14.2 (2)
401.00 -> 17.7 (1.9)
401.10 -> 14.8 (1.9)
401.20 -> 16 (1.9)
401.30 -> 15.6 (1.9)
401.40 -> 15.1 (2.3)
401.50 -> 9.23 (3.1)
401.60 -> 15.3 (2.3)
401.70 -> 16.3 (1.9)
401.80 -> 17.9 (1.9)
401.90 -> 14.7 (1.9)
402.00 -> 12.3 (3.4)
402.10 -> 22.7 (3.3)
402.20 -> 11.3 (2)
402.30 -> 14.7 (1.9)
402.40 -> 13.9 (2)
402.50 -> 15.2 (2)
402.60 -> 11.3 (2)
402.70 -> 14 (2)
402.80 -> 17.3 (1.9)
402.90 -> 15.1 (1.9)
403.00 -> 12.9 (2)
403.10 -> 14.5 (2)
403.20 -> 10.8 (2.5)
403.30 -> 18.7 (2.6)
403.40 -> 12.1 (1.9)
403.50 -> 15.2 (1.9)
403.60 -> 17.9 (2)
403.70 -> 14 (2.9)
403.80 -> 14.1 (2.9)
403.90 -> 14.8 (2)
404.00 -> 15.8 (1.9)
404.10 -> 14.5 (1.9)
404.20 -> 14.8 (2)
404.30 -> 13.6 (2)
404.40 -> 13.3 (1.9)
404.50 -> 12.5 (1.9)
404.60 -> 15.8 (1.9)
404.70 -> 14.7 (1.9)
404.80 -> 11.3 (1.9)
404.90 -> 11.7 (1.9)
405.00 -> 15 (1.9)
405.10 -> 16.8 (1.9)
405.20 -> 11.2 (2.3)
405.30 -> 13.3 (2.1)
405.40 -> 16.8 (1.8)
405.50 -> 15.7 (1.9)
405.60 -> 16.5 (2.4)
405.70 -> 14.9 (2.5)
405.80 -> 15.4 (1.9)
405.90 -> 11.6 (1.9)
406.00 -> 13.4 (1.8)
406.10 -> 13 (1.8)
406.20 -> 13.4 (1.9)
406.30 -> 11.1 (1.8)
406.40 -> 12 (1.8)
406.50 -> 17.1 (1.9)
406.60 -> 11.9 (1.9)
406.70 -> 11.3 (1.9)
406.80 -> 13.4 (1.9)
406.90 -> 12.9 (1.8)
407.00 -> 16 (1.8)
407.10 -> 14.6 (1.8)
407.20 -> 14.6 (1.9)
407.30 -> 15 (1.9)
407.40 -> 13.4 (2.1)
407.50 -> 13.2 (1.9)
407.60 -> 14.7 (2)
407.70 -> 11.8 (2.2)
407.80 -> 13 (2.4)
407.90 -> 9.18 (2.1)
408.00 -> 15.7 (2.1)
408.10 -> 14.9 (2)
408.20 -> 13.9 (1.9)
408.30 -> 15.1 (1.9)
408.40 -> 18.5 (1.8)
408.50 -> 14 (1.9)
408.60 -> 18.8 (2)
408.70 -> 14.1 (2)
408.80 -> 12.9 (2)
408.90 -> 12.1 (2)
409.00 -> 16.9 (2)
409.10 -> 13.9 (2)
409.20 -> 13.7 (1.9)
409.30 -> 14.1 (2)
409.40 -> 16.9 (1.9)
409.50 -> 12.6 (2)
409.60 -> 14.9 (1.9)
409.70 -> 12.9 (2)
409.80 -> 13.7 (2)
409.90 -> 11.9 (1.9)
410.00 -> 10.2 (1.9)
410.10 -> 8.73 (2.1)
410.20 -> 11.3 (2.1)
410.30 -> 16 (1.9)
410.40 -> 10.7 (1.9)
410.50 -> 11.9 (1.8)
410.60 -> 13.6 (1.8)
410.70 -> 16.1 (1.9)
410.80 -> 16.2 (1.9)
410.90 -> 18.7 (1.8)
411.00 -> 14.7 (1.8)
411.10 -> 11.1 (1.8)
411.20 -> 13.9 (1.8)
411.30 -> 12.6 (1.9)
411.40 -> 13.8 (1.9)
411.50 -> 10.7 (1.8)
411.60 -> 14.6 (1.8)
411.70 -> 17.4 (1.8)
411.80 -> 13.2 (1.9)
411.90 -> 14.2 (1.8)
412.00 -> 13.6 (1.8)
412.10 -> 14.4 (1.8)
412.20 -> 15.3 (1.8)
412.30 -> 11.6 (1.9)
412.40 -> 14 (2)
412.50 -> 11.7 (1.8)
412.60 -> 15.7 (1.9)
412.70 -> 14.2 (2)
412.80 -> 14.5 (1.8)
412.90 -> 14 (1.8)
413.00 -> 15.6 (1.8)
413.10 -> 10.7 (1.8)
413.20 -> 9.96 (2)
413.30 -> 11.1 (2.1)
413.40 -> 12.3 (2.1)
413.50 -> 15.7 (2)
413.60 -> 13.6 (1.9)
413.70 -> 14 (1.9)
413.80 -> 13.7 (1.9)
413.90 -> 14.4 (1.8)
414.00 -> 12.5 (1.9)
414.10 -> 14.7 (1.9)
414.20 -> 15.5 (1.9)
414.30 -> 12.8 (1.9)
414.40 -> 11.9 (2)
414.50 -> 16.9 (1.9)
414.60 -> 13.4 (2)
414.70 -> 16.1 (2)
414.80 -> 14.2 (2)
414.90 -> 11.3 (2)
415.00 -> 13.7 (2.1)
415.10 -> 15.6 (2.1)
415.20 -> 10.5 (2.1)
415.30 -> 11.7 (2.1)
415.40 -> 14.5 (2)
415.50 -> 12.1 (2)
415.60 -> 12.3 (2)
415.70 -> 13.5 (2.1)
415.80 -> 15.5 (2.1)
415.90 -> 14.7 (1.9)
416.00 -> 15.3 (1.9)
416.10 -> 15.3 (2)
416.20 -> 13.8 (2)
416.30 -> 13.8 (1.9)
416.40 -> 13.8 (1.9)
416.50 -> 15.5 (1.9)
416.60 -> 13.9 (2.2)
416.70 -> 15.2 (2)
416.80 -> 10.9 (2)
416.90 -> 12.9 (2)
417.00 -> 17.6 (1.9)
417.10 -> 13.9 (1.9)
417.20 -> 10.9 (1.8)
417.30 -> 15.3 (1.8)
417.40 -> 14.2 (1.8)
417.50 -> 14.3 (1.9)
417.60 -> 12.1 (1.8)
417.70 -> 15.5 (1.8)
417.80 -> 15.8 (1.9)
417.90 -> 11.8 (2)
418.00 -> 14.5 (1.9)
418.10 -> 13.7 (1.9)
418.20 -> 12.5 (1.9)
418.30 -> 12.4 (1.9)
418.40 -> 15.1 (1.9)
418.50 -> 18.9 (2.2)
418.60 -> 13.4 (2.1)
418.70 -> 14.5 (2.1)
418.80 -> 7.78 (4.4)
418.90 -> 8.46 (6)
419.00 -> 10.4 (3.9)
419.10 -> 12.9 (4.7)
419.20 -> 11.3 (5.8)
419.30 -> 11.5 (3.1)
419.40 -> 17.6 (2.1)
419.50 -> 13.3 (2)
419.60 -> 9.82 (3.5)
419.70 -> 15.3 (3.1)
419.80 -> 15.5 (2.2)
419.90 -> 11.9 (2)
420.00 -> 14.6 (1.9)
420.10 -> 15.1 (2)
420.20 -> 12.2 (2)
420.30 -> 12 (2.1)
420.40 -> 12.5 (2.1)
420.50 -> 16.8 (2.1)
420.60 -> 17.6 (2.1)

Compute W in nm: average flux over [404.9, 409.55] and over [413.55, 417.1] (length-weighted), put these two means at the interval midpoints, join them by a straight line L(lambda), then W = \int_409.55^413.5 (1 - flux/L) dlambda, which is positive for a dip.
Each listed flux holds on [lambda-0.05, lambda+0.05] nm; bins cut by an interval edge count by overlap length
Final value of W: 0.17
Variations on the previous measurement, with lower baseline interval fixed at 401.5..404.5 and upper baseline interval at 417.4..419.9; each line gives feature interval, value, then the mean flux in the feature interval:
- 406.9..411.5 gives 0.08 nm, 13.9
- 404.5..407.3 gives 0.10 nm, 13.9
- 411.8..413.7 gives 0.04 nm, 13.5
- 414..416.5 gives -0.06 nm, 13.9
